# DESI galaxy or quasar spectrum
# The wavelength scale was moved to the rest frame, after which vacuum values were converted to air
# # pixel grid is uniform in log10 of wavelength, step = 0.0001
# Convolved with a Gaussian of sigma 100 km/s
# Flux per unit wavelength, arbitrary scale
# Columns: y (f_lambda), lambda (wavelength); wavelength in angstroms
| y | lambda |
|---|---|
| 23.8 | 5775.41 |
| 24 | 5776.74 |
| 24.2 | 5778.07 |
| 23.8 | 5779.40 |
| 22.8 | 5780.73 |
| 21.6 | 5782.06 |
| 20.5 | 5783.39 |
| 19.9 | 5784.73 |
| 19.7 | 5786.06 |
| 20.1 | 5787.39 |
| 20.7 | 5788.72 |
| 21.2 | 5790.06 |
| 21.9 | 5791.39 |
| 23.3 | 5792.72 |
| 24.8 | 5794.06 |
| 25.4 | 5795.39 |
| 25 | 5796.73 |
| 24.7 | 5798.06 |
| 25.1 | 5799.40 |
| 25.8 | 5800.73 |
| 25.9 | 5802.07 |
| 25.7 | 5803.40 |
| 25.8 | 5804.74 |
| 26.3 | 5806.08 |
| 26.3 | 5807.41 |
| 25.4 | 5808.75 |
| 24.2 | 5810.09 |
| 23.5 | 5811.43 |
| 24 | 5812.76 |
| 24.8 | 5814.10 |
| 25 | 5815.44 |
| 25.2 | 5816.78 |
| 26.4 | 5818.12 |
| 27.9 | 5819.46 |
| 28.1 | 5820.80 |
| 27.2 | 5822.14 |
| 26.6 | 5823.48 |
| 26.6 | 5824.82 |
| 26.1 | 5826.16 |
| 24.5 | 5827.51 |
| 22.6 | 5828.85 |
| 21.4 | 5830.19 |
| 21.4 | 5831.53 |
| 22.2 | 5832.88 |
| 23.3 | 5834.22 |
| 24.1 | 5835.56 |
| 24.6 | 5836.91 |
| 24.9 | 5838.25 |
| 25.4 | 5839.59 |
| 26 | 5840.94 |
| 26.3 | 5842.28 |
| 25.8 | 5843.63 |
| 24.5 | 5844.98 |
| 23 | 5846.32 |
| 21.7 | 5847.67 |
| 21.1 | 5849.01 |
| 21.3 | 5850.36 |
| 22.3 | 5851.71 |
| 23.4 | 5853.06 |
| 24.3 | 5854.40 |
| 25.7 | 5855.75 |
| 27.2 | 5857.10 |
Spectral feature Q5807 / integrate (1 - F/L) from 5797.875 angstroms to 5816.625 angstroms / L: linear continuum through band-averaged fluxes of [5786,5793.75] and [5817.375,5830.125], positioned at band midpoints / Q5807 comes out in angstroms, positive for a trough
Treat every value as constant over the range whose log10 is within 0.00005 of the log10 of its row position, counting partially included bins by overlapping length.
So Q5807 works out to -1.2 angstroms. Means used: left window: 21.4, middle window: 25.2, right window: 26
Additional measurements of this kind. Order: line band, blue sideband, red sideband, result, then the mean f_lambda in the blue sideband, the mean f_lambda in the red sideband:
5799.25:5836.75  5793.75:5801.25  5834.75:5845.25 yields 0.2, 25.2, 25.2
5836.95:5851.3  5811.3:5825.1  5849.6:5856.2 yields 0.0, 26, 23.3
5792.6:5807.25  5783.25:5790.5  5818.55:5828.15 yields -1.8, 20.3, 26.7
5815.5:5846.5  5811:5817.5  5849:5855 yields -1.7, 24.6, 22.6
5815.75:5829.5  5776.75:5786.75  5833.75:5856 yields -1.7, 21.9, 24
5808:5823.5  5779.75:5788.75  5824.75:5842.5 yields -1.8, 20.9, 24.1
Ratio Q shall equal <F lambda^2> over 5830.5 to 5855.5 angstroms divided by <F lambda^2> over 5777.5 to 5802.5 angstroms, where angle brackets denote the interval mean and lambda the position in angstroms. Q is 1.05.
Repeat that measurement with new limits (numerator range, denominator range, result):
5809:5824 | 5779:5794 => 1.21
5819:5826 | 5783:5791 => 1.35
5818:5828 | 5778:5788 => 1.26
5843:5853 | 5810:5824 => 0.89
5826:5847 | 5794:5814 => 0.97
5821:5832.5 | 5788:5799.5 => 1.06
